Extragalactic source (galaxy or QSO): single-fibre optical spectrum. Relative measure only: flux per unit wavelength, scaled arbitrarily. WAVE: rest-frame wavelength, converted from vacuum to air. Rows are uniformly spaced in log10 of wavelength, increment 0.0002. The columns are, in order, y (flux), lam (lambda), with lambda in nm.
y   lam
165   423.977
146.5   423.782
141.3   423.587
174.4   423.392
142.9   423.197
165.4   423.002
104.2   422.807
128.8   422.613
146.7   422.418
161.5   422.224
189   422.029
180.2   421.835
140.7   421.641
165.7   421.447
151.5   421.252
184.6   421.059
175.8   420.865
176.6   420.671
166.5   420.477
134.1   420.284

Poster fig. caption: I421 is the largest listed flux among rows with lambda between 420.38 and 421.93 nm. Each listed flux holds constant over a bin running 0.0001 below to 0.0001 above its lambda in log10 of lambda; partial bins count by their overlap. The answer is 184.6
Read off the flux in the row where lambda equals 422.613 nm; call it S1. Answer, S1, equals 128.8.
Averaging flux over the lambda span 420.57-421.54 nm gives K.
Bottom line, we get 171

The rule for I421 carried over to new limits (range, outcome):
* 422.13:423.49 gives 174.4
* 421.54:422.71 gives 189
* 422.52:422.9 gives 128.8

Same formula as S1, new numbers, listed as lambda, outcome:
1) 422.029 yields 189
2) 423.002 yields 165.4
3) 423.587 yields 141.3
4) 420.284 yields 134.1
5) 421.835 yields 180.2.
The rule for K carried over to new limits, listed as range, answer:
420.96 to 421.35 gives 168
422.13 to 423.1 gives 141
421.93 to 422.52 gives 165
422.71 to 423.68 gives 146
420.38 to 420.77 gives 172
